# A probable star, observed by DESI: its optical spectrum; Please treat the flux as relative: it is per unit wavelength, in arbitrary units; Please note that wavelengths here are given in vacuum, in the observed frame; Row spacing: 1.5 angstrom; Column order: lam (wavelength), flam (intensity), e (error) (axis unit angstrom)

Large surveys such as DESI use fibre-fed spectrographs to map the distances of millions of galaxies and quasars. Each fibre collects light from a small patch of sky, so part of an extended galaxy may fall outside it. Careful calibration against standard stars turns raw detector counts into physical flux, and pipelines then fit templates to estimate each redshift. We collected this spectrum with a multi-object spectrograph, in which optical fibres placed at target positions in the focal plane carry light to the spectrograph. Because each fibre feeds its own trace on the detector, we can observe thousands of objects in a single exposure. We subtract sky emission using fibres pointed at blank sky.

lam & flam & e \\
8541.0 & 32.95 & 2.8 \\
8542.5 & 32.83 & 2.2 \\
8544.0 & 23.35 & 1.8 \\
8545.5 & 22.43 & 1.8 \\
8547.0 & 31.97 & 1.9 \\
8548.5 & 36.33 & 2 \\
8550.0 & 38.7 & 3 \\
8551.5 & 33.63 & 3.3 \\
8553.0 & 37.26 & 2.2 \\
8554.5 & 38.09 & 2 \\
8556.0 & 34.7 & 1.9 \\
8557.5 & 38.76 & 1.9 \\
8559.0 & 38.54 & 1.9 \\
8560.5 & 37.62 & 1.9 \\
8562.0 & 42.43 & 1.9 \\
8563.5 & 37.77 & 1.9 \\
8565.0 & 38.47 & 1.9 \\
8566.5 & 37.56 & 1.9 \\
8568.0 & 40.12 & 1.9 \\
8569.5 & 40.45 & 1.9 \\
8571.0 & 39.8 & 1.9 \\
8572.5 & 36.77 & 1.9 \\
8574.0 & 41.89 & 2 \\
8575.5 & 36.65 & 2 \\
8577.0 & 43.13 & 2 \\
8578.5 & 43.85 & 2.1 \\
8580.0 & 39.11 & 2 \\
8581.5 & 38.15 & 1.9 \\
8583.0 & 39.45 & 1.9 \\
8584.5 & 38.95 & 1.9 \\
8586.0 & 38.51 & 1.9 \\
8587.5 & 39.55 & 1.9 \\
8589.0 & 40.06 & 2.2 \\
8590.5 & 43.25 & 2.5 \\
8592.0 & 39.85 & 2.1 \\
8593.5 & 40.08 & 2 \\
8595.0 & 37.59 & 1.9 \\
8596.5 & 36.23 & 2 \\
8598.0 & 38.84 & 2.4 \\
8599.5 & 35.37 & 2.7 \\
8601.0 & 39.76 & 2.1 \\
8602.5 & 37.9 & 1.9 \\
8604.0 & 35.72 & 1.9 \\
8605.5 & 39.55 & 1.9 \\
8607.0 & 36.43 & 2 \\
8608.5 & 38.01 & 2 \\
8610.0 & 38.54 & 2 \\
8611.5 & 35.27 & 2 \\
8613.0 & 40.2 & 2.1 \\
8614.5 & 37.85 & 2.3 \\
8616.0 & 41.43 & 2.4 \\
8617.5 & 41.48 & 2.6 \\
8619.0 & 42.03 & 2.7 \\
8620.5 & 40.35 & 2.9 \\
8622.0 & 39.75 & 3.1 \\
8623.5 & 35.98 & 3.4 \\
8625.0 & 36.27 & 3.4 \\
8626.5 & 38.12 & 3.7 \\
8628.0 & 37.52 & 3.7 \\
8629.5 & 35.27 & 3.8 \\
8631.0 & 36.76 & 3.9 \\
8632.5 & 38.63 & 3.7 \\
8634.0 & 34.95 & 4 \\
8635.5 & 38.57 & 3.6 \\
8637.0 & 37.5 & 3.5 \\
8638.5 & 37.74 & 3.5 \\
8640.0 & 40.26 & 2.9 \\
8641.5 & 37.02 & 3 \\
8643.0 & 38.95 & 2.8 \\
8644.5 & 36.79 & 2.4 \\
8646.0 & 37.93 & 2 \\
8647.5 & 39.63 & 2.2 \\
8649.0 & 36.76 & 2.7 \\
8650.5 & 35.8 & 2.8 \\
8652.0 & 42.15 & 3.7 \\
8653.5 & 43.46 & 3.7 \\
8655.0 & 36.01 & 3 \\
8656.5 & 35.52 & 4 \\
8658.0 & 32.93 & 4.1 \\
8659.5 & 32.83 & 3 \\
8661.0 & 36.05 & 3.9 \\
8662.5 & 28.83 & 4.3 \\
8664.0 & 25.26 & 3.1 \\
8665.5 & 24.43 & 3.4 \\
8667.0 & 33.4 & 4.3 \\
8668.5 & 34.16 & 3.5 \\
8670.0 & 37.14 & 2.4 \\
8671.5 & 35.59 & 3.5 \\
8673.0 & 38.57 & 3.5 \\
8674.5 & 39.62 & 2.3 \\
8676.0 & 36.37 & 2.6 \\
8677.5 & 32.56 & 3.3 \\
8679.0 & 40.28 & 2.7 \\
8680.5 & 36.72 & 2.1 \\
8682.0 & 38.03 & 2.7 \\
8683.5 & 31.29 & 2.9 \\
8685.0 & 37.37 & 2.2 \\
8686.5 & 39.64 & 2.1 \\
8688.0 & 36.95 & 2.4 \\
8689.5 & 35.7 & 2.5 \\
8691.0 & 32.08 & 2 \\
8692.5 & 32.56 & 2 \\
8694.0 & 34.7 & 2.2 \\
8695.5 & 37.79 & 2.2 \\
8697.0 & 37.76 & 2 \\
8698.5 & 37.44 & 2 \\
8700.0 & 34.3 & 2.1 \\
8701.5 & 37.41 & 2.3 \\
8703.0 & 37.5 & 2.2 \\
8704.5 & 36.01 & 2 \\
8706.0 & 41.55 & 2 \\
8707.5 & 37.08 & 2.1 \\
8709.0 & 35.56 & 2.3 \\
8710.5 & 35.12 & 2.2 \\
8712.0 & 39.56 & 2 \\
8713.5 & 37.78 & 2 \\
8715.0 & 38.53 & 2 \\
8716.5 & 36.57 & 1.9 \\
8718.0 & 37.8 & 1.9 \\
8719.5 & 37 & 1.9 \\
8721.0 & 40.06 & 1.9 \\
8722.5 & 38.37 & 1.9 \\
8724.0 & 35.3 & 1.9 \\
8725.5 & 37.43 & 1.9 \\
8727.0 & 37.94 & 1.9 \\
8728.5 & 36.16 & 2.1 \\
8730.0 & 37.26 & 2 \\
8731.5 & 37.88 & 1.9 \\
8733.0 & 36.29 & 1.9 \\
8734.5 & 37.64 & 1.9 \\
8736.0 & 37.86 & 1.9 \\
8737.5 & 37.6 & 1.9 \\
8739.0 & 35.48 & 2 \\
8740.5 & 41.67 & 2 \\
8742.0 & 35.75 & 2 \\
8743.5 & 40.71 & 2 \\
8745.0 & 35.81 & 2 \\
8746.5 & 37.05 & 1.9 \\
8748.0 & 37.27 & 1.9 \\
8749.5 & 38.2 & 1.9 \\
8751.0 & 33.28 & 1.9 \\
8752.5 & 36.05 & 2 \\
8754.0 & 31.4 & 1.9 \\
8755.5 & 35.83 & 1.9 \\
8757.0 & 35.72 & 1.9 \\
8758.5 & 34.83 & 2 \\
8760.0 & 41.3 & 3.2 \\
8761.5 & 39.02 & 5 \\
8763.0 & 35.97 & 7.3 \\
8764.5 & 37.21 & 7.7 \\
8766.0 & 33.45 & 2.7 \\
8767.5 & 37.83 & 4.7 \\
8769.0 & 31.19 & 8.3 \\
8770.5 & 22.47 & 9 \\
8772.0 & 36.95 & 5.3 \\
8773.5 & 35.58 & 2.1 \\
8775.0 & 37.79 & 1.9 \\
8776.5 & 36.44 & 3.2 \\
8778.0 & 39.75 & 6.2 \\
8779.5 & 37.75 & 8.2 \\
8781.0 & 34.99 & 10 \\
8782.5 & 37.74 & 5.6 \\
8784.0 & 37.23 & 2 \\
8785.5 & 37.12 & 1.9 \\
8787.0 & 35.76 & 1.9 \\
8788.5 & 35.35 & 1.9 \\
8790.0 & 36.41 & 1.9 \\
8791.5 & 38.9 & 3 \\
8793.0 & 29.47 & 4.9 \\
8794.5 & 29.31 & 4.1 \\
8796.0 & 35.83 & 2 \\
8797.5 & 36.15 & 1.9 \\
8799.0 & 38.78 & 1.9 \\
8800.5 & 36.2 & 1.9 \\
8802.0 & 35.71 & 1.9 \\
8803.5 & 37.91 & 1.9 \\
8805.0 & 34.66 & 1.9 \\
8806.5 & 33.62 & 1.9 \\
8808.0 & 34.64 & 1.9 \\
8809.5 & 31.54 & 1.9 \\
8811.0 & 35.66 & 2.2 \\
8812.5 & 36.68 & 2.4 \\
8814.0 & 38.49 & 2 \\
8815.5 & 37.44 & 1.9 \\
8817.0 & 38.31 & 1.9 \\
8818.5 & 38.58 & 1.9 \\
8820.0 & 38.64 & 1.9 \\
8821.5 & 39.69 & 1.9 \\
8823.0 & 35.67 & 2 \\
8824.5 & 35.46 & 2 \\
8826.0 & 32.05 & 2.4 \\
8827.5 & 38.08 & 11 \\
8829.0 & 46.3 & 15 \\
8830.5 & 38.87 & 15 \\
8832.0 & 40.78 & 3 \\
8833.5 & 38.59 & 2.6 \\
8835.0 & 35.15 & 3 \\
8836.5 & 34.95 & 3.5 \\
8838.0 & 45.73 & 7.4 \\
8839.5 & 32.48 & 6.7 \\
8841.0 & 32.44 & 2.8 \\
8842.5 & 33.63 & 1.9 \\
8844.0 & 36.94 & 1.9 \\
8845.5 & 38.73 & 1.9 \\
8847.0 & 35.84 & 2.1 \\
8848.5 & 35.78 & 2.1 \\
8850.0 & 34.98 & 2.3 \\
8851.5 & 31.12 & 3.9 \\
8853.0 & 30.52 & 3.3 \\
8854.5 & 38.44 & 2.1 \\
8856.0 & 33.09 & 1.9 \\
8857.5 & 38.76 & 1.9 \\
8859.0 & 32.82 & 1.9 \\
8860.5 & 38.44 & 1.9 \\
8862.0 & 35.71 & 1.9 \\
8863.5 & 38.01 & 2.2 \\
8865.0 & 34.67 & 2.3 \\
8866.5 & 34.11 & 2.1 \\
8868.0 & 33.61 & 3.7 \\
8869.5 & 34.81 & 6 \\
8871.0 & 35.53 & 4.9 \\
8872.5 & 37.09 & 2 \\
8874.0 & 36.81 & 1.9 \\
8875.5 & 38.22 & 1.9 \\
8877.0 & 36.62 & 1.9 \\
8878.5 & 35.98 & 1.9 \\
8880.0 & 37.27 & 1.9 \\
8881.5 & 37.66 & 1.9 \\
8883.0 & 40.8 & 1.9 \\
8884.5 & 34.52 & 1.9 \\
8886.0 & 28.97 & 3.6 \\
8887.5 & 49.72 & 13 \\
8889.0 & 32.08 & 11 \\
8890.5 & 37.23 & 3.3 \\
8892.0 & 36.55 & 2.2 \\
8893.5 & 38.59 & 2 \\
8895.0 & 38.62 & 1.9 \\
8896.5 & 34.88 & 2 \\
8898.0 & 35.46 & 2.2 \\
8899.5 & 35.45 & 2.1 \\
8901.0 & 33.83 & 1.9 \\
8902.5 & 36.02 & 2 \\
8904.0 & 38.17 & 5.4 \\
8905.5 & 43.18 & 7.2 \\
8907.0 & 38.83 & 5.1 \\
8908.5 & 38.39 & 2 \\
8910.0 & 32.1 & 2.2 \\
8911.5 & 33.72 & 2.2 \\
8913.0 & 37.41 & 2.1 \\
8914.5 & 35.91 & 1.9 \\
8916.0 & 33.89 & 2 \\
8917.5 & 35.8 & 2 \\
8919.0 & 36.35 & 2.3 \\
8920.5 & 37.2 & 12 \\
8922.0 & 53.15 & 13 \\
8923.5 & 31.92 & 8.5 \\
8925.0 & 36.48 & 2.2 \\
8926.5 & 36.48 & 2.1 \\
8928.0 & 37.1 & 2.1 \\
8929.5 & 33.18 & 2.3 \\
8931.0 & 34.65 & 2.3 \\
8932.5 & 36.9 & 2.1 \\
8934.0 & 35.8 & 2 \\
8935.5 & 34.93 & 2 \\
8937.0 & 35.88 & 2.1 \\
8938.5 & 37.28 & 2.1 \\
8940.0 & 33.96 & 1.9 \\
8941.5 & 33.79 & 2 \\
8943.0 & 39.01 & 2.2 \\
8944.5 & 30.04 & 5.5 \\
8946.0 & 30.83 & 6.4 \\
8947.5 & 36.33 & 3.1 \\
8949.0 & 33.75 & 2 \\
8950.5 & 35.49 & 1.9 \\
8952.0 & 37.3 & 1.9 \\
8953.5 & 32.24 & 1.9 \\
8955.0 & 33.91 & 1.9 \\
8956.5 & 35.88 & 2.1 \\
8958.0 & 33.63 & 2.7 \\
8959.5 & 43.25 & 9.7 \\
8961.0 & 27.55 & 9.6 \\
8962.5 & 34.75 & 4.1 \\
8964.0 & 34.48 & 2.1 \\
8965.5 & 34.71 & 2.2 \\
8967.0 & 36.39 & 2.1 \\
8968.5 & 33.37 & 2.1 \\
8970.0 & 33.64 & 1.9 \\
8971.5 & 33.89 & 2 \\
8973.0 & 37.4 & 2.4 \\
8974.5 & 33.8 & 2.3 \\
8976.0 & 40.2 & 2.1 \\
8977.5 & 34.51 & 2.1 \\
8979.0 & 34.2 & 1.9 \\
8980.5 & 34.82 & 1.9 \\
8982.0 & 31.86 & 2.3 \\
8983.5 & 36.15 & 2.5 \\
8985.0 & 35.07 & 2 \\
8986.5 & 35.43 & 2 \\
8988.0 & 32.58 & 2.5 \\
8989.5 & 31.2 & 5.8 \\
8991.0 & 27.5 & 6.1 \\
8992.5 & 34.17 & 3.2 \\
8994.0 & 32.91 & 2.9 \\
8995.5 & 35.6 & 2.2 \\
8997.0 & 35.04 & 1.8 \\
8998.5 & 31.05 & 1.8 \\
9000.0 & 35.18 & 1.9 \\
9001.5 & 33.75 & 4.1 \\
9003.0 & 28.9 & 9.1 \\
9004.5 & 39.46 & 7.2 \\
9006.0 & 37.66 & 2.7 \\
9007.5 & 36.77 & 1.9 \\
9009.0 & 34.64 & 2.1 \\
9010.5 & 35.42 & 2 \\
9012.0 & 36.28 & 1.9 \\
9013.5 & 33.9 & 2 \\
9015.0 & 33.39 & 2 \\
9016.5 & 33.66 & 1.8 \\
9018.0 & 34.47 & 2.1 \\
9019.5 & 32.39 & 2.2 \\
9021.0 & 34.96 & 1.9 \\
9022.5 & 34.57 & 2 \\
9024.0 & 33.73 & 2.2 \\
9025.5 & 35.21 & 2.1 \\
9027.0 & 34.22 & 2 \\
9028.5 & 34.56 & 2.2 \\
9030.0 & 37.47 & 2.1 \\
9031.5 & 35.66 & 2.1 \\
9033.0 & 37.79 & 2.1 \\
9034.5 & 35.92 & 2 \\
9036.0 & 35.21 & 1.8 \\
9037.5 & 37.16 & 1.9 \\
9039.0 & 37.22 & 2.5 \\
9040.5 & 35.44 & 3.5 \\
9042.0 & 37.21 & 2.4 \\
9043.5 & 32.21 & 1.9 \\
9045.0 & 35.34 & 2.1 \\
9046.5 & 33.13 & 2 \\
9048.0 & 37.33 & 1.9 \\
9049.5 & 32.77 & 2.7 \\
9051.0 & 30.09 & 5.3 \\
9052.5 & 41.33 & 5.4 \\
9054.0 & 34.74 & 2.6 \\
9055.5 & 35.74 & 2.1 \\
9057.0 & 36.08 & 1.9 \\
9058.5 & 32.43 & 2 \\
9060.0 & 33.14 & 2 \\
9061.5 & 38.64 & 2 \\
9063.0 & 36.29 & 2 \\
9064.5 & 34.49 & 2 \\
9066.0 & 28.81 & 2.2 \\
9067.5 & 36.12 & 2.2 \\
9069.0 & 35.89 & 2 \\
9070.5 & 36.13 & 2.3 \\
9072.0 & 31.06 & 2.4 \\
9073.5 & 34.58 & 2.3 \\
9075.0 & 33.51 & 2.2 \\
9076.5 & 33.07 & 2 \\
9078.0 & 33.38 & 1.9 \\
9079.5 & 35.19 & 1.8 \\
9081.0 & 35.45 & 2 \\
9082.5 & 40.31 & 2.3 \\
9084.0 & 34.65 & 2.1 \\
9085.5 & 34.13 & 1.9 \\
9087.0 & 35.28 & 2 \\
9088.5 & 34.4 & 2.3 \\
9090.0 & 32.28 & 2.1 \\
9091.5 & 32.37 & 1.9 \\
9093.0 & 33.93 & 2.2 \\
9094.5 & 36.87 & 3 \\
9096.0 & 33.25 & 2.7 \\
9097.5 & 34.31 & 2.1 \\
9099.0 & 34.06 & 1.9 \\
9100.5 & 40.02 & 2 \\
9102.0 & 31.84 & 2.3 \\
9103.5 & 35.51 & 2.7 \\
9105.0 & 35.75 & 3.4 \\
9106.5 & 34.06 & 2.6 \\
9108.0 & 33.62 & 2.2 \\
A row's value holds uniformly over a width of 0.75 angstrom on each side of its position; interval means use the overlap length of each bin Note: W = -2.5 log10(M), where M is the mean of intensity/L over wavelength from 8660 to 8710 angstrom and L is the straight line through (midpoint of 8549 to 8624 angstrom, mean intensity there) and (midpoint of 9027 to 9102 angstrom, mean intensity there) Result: 0.08 mag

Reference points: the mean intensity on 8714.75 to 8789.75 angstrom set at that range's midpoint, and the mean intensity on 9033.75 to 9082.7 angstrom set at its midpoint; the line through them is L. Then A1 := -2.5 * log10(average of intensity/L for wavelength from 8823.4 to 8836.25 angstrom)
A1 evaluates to -0.05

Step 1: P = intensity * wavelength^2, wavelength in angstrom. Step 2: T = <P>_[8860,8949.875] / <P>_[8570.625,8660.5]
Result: 1.01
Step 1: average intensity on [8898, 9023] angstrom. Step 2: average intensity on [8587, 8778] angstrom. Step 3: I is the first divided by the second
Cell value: 1.0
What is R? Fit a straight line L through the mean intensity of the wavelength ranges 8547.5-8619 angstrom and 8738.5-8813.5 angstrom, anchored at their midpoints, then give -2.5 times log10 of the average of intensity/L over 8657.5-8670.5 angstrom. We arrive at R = 0.19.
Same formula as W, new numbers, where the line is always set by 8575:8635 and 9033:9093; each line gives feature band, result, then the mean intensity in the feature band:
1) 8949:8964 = 0.03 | 34.8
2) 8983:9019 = 0.04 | 34.1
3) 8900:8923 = -0.04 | 37.5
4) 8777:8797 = 0.04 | 35.8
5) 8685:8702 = 0.05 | 36.1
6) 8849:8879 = 0.03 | 35.5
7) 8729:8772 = 0.04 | 36.2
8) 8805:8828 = 0.02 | 36.2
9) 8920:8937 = -0.03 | 37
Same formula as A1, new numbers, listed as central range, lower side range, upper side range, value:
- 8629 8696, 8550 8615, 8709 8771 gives 0.048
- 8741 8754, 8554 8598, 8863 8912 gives 0.036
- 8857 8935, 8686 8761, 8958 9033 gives -0.037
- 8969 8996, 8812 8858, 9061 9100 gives 0.042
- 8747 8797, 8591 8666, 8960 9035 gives 0.018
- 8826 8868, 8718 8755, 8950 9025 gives -0.013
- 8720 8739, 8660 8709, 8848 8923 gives -0.051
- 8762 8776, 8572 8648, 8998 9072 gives 0.087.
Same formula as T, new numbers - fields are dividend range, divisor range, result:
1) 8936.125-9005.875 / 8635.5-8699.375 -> 1.02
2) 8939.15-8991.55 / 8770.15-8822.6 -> 0.99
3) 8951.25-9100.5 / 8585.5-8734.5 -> 1.02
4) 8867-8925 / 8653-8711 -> 1.09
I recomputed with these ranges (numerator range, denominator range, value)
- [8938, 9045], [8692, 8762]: 0.94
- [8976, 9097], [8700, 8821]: 0.95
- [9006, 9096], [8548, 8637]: 0.91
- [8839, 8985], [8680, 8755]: 0.97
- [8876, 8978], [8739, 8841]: 0.99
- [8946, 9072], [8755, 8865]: 0.96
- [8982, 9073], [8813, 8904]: 0.95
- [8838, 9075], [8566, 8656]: 0.91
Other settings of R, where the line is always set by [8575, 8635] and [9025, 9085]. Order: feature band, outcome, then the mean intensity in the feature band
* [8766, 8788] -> 0.05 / 35.5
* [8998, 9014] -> 0.02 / 34.9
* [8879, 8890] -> -0.02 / 37.3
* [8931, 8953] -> 0.03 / 35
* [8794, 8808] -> 0.05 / 35.4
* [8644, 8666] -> 0.10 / 35.1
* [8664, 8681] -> 0.10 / 34.9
